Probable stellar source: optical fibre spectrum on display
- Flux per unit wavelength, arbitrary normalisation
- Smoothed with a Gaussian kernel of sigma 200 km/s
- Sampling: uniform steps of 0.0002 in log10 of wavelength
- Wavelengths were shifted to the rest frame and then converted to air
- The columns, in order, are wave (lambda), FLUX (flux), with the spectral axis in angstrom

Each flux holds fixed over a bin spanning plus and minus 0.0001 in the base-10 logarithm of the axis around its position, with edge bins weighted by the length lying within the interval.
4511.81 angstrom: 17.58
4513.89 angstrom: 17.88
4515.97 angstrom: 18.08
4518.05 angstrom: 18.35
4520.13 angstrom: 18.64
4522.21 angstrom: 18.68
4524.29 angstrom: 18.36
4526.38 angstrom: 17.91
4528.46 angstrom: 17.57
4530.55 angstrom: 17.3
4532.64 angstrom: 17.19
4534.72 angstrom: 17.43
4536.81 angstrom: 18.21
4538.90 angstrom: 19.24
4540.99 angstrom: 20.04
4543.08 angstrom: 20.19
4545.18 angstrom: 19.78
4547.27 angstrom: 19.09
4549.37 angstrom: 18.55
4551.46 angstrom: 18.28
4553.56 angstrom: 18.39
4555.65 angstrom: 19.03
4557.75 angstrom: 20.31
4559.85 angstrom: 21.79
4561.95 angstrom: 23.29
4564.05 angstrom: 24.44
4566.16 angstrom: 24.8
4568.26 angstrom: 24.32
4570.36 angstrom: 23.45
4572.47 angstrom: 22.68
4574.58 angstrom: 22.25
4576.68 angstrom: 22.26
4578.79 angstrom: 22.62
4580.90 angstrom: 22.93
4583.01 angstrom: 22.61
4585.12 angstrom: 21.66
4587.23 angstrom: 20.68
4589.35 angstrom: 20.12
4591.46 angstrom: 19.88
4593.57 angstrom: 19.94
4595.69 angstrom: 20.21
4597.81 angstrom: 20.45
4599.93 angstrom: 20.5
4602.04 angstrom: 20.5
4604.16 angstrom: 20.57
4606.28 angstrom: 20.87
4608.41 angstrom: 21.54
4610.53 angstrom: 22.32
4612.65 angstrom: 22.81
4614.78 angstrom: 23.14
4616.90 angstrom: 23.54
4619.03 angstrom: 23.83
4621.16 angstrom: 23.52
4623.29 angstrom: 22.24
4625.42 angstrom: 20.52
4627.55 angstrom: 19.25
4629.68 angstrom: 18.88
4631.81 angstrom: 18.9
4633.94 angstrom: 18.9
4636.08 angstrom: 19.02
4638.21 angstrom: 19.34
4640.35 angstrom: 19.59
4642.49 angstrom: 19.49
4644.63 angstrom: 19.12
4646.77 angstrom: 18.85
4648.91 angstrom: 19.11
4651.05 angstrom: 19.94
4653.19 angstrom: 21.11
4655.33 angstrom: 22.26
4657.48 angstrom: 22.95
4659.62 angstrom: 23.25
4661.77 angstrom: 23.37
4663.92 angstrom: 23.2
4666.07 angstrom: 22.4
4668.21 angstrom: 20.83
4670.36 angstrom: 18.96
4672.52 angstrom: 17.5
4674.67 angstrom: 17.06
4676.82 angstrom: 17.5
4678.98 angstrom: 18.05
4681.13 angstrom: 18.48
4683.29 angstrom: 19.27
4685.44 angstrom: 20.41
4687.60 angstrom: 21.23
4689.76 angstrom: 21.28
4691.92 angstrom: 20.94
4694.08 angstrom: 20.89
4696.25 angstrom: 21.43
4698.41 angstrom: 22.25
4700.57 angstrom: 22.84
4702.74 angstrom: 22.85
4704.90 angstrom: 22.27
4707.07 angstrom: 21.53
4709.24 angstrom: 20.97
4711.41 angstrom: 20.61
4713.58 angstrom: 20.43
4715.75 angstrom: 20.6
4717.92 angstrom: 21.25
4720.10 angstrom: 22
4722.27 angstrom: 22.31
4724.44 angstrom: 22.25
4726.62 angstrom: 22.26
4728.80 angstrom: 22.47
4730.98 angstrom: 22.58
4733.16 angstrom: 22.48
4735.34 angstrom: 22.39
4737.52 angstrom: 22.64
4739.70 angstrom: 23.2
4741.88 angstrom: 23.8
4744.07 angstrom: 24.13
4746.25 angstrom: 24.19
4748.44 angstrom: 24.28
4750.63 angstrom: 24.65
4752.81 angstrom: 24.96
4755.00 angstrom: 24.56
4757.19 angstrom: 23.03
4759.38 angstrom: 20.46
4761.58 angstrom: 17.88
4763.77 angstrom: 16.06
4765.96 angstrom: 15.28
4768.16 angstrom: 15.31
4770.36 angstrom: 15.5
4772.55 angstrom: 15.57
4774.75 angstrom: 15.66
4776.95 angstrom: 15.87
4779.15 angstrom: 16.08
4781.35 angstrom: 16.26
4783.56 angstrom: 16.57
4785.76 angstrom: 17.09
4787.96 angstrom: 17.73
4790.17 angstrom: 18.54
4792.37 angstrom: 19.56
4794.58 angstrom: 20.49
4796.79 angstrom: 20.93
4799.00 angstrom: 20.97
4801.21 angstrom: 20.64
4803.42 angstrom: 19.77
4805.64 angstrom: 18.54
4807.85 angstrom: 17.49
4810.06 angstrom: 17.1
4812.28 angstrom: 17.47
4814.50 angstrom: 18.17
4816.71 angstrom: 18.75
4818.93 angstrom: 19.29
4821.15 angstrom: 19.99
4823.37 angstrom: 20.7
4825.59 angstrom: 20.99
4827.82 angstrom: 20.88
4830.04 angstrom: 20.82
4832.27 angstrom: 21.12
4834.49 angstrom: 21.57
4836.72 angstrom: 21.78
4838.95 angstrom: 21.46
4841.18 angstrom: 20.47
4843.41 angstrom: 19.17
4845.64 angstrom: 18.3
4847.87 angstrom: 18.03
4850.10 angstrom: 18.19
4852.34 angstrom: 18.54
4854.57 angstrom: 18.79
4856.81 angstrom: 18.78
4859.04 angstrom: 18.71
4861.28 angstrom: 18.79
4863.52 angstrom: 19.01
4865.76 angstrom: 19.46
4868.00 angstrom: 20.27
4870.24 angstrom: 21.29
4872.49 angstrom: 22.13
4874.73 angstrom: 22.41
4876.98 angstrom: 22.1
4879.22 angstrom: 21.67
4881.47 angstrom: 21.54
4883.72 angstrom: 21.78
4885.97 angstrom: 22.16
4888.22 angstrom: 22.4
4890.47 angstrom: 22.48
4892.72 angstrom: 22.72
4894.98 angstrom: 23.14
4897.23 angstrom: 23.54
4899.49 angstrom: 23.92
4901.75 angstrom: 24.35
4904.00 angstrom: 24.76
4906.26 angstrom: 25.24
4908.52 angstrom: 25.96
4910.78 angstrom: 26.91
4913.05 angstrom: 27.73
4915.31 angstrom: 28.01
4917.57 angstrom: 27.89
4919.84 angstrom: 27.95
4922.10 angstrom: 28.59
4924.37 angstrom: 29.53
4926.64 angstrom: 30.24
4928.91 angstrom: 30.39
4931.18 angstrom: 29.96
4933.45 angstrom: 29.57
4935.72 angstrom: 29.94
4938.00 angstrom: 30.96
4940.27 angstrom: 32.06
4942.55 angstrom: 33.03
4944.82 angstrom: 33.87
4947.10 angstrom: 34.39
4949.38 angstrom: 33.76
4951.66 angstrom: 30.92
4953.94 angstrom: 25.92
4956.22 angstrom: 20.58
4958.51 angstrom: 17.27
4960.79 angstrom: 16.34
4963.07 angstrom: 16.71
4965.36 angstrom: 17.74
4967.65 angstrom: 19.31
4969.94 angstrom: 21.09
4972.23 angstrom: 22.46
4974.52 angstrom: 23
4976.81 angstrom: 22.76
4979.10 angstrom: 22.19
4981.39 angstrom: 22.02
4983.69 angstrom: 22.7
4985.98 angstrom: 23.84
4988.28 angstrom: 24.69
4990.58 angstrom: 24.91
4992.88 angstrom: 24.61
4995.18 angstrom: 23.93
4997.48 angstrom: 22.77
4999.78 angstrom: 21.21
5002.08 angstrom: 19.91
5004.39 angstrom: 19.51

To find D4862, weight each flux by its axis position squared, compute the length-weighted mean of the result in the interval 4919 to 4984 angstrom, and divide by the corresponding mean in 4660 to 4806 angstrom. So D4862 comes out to 1.4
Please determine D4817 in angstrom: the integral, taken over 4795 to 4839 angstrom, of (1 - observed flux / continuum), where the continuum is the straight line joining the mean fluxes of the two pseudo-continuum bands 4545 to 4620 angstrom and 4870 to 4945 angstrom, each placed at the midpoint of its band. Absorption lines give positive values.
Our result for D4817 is 8.8 angstrom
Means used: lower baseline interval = 21.5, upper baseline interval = 26.2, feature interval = 19.9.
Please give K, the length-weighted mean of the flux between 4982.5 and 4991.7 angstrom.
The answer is 24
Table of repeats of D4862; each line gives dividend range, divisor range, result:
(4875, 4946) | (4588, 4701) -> 1.44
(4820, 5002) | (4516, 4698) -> 1.31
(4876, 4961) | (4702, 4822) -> 1.41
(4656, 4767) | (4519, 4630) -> 1.10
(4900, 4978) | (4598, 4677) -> 1.44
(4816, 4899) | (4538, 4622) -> 1.09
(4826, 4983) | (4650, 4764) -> 1.19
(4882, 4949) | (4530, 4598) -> 1.53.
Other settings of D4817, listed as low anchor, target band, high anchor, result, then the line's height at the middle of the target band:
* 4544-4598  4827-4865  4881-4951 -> 9.5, 26.2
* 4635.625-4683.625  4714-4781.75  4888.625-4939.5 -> 5.2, 22.5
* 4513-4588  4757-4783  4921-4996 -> 7.3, 23.2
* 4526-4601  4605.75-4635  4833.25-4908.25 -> -1.1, 20.7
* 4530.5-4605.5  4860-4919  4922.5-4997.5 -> 3.8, 24.7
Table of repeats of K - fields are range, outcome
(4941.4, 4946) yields 33.5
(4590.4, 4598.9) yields 20.1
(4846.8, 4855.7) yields 18.4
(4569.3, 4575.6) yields 22.8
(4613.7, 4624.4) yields 23.2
